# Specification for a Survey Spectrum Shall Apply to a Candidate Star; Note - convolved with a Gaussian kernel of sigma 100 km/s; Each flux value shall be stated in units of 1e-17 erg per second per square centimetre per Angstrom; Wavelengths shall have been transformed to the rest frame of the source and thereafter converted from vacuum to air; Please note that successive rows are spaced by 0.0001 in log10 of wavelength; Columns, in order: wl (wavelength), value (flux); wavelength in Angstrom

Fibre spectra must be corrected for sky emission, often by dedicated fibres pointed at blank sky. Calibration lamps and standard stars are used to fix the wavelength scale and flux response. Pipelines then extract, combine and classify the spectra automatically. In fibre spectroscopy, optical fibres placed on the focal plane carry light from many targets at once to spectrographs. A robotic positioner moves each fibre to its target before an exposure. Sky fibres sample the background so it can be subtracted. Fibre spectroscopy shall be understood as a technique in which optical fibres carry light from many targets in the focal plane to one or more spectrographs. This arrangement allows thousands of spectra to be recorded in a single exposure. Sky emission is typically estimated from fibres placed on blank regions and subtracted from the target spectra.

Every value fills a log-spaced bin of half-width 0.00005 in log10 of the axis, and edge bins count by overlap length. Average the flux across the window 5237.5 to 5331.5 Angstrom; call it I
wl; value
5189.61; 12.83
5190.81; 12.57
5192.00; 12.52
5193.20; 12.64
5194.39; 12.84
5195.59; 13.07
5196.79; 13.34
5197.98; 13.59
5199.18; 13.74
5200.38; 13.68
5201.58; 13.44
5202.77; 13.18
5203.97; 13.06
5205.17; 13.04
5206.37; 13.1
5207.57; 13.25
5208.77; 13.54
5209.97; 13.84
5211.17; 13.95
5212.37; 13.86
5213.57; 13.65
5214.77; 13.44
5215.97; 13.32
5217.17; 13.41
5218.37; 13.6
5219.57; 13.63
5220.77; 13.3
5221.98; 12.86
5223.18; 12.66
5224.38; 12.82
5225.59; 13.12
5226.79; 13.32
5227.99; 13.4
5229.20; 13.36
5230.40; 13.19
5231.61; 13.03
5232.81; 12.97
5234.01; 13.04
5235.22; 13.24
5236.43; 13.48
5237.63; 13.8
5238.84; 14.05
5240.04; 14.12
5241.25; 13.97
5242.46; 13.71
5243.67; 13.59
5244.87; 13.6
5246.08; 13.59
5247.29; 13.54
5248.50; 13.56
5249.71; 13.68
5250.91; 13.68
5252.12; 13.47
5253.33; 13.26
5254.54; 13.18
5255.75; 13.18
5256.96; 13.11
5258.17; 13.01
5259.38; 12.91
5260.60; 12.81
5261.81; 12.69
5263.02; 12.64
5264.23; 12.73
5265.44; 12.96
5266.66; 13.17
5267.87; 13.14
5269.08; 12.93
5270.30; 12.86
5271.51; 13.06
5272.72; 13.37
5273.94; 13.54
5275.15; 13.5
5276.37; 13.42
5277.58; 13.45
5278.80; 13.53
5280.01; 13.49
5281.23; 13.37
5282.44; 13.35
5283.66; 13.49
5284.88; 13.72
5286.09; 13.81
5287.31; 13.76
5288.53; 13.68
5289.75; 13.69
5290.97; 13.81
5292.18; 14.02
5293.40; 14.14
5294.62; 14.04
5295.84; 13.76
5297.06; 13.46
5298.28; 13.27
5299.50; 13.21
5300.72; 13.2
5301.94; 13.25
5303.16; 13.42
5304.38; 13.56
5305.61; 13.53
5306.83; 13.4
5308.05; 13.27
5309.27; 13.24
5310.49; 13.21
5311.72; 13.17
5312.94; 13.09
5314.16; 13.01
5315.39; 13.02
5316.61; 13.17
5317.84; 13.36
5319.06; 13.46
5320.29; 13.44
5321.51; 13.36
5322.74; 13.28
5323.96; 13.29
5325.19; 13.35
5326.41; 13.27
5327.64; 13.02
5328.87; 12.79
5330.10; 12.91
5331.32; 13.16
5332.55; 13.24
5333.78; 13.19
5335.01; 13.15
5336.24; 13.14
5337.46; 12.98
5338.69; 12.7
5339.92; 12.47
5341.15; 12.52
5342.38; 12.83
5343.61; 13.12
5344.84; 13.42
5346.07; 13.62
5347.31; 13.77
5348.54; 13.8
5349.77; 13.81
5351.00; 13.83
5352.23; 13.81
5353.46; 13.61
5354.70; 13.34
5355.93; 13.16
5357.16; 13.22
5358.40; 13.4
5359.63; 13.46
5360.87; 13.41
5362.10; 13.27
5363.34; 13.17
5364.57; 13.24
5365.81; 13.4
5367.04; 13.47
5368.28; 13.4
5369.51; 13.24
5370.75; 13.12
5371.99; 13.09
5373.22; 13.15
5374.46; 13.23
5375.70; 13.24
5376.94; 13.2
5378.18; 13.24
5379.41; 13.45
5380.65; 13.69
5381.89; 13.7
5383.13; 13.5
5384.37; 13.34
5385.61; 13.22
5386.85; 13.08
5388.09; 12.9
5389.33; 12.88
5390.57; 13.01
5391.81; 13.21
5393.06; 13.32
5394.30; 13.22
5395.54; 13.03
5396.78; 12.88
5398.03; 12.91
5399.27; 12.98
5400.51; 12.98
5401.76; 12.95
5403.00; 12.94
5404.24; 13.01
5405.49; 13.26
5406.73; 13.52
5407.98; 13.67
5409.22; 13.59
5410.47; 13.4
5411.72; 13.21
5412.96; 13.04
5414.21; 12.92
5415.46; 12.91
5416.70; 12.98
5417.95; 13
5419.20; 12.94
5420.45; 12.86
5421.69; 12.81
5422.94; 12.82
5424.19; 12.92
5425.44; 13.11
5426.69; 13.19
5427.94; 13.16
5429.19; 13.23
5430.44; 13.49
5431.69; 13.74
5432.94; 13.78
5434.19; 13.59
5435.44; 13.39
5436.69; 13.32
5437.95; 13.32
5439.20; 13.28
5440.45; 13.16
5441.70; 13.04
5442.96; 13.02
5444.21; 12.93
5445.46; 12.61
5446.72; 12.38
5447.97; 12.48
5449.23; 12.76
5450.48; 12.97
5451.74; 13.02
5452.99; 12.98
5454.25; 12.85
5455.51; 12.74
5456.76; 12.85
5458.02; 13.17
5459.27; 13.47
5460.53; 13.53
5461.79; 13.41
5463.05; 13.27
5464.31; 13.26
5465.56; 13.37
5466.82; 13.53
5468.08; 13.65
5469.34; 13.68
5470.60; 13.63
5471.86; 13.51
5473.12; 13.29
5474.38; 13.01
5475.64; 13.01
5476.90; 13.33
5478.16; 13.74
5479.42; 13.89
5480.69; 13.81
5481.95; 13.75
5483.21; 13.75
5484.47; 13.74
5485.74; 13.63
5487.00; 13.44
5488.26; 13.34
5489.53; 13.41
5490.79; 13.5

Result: 13.4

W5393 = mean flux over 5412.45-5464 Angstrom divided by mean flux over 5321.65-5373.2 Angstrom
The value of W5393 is 1.0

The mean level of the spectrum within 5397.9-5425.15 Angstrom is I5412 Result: 13.1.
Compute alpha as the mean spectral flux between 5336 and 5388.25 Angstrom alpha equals 13.3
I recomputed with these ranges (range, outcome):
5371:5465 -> 13.1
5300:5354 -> 13.3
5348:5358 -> 13.6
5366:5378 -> 13.2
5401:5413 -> 13.3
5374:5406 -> 13.2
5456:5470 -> 13.4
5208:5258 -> 13.4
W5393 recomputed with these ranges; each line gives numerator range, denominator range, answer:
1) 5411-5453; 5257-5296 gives 0.98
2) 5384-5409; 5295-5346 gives 0.99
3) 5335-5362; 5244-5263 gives 1.00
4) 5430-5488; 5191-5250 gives 0.99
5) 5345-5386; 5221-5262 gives 1.01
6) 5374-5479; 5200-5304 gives 0.98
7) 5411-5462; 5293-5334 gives 0.98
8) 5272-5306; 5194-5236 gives 1.02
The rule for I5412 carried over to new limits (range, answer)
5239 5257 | 13.6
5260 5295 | 13.4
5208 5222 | 13.6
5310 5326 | 13.2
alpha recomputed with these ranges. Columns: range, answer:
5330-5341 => 13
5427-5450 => 13.1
